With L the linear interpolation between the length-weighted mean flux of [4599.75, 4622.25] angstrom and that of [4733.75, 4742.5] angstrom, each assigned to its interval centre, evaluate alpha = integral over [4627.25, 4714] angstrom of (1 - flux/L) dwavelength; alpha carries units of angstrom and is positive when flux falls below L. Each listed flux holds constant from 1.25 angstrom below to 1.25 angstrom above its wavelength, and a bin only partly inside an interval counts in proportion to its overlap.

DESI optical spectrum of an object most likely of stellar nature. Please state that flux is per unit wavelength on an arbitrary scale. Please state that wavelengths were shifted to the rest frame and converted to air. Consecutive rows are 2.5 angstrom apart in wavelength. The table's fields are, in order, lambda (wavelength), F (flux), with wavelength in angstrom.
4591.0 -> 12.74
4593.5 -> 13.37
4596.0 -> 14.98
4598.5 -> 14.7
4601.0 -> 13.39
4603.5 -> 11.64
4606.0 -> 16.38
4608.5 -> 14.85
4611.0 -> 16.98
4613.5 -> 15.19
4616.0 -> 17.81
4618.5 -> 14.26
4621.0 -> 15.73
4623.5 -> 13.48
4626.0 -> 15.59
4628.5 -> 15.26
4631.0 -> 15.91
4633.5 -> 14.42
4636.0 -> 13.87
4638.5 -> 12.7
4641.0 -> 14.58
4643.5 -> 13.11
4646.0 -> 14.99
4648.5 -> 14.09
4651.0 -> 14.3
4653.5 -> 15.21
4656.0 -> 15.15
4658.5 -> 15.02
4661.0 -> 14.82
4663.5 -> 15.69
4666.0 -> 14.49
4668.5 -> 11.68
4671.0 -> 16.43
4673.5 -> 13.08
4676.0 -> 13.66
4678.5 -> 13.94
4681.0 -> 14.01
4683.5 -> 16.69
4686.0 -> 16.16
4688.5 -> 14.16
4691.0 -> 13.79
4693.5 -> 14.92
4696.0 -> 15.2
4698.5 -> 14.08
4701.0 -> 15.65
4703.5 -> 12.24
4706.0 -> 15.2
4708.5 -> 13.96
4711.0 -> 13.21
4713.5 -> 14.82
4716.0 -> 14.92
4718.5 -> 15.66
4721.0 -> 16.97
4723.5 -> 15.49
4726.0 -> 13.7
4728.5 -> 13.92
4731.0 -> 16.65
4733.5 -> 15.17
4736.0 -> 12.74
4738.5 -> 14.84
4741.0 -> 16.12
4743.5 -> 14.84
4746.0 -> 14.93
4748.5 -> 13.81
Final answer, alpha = 2.5 angstrom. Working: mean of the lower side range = 15.1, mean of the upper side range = 14.6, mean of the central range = 14.5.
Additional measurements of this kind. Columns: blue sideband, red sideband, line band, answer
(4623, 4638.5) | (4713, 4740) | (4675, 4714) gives 1.06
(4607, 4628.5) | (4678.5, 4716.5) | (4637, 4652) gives 1.21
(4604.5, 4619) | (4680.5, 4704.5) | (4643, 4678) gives 1.80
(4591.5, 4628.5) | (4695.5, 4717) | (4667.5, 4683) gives 0.56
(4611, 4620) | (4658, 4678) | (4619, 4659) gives 1.64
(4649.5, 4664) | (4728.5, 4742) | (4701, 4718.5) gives 0.81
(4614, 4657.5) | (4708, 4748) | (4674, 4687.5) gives 0.02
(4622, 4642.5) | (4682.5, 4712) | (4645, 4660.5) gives -0.30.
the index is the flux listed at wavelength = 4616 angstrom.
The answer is 17.81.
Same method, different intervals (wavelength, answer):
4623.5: 13.48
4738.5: 14.84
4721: 16.97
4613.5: 15.19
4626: 15.59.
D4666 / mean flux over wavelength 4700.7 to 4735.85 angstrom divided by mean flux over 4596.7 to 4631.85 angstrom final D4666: 0.98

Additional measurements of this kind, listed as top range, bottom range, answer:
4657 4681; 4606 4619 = 0.90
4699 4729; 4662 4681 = 1.04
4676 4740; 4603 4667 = 0.99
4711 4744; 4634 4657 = 1.05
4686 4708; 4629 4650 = 1.02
